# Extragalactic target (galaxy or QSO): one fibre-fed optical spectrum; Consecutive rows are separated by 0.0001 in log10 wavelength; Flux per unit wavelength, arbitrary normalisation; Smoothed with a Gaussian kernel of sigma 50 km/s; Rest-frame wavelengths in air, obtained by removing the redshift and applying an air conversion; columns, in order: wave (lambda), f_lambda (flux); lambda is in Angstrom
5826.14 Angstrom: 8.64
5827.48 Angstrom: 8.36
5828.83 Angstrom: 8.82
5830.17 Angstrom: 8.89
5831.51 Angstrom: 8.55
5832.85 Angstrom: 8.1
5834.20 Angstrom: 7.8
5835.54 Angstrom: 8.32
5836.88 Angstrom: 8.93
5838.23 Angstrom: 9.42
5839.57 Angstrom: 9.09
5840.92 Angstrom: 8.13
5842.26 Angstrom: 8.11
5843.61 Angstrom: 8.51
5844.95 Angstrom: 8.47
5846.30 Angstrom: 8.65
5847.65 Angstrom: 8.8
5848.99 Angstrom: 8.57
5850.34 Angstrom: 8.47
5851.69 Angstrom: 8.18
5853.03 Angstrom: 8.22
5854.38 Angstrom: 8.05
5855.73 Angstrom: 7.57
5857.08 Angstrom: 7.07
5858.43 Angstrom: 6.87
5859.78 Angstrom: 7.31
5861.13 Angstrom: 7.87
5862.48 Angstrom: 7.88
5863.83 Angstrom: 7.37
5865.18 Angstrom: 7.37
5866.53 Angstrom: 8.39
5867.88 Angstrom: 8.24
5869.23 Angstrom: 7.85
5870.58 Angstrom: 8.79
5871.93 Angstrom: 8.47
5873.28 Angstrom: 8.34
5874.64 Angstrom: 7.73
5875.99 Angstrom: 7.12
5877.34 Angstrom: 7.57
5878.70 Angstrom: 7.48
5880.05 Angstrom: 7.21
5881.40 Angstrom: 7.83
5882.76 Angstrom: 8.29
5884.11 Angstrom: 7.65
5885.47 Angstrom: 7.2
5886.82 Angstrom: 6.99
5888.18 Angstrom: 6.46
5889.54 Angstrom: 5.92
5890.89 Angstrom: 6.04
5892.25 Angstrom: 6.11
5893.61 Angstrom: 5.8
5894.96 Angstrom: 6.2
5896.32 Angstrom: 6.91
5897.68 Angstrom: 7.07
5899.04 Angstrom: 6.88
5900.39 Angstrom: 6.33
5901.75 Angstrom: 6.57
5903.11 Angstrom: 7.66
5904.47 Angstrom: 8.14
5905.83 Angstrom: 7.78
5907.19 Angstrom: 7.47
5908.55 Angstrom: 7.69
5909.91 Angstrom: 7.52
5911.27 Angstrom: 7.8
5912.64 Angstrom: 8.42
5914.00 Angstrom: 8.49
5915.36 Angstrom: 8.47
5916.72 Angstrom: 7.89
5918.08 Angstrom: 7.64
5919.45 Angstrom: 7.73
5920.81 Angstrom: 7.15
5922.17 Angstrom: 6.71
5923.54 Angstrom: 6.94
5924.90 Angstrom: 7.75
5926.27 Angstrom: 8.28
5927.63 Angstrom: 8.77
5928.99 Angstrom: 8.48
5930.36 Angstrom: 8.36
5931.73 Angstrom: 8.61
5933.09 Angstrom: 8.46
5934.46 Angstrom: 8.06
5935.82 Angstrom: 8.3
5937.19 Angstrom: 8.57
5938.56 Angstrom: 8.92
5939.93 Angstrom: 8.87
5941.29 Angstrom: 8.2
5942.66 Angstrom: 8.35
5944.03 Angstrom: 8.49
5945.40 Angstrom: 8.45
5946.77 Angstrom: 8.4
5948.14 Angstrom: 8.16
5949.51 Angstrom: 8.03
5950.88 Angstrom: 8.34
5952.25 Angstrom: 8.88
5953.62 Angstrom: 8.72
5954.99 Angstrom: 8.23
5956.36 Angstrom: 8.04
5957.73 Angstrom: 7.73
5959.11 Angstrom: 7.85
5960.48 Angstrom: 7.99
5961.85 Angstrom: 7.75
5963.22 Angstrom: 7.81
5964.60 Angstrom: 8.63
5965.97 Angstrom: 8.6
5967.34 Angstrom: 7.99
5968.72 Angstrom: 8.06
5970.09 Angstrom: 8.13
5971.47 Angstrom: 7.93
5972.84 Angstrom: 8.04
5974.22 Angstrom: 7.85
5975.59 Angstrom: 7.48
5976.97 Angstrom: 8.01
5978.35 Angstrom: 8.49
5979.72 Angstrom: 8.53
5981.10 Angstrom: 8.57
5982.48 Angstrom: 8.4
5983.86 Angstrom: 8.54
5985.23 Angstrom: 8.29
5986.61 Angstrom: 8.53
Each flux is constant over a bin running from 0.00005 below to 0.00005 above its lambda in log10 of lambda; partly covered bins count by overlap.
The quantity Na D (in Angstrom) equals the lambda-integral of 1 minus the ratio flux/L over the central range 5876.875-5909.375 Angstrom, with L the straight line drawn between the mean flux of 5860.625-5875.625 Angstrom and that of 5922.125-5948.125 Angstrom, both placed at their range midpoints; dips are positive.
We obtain 4.3 Angstrom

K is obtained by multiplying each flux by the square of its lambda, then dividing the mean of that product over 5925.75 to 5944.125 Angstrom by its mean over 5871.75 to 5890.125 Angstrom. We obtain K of 1.16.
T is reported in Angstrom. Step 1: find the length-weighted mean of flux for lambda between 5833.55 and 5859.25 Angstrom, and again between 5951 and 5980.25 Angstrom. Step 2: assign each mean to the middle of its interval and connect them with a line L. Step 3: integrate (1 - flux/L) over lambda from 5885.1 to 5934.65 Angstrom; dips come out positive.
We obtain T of 4.7 Angstrom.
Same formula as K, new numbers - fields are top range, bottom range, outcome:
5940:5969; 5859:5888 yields 1.09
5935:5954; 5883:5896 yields 1.32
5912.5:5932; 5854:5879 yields 1.05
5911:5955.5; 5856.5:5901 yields 1.15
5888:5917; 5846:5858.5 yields 0.90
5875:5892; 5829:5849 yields 0.85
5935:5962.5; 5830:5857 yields 1.03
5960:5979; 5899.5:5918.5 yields 1.07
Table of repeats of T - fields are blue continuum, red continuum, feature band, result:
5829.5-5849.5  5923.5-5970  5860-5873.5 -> 0.7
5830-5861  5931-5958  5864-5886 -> 1.2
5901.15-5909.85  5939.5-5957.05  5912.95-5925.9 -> 0.2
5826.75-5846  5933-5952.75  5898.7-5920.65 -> 2.1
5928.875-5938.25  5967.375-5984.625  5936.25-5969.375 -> 0.0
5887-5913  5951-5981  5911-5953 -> -3.7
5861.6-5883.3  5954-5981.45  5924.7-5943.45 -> -1.0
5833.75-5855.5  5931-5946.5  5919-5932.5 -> 0.9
